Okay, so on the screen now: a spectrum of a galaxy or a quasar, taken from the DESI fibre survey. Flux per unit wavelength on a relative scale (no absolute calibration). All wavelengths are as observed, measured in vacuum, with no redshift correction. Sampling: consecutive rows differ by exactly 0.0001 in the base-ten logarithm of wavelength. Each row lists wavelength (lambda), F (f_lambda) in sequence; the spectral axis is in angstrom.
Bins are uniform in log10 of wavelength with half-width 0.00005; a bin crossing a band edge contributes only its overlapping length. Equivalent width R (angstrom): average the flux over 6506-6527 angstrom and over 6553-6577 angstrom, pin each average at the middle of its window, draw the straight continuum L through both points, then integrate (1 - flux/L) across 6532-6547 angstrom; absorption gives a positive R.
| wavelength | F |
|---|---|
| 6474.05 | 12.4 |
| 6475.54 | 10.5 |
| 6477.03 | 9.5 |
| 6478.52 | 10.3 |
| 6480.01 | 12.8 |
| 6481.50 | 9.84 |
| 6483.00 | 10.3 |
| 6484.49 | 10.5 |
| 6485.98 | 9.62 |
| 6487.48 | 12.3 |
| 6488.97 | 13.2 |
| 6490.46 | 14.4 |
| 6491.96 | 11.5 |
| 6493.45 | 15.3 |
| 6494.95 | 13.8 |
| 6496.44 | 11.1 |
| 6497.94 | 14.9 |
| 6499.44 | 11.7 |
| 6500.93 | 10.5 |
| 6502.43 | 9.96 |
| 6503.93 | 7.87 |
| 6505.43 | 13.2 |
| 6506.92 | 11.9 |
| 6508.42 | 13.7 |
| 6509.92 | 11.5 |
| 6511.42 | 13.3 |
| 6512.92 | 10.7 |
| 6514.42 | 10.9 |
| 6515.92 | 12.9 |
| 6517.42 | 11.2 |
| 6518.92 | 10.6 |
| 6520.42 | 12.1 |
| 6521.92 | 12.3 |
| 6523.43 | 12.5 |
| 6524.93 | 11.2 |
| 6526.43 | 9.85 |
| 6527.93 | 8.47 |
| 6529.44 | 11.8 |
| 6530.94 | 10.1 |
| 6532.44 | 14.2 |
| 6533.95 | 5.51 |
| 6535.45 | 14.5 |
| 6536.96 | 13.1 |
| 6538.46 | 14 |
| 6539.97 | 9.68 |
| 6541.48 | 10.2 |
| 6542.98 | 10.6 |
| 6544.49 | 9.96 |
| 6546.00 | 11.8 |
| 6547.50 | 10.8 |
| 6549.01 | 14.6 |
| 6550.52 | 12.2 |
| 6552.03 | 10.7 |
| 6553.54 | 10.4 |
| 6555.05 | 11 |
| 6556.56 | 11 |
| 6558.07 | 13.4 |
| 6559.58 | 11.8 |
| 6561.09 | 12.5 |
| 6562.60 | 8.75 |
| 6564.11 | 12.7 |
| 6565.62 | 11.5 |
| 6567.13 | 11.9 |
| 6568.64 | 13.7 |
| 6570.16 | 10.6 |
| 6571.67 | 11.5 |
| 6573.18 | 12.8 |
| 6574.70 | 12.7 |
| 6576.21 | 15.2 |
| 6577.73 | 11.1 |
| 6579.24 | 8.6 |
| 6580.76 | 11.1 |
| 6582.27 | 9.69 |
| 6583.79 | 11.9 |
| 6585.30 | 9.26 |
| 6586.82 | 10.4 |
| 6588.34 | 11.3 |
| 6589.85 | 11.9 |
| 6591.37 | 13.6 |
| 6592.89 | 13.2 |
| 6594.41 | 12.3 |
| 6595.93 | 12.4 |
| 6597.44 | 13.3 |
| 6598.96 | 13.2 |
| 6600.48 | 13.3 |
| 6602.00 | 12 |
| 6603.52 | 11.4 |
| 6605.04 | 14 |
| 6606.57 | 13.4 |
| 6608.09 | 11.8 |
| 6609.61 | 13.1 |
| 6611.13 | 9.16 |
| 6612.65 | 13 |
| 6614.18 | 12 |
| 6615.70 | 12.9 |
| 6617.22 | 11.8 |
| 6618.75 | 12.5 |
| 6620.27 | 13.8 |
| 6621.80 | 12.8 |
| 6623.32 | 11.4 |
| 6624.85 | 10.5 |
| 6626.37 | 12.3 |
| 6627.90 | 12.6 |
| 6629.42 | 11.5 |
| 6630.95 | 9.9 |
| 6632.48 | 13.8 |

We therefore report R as 0.7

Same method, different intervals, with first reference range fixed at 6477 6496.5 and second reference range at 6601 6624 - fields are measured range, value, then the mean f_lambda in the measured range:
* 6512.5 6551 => 2.1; 11.4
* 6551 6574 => 1.0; 11.6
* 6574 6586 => 1.0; 11.2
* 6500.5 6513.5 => 0.5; 11.4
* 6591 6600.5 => -0.6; 13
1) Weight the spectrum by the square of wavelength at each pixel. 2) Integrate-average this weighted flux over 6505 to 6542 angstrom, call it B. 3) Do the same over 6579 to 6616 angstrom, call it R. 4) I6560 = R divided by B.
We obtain 1.06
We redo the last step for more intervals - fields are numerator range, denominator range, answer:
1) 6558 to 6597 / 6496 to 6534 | 1.05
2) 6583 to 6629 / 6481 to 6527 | 1.07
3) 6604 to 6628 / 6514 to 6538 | 1.11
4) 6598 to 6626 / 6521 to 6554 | 1.12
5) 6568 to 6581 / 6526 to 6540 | 1.08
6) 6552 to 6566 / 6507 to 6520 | 0.98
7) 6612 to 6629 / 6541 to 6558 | 1.11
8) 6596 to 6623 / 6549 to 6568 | 1.09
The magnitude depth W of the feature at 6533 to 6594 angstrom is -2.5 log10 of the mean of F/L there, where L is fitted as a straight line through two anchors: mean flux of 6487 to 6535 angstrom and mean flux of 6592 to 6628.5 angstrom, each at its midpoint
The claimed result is 0.051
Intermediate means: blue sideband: 11.7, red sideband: 12.4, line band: 11.5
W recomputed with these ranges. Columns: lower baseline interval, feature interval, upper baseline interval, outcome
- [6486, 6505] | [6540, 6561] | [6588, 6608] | 0.10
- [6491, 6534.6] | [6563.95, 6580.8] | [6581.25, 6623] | 0.00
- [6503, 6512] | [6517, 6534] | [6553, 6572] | 0.07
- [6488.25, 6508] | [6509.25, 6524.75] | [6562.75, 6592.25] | 0.03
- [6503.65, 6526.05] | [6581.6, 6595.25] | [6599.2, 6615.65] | 0.07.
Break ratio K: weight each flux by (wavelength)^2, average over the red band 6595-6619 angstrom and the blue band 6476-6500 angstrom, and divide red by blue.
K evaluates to 1.08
